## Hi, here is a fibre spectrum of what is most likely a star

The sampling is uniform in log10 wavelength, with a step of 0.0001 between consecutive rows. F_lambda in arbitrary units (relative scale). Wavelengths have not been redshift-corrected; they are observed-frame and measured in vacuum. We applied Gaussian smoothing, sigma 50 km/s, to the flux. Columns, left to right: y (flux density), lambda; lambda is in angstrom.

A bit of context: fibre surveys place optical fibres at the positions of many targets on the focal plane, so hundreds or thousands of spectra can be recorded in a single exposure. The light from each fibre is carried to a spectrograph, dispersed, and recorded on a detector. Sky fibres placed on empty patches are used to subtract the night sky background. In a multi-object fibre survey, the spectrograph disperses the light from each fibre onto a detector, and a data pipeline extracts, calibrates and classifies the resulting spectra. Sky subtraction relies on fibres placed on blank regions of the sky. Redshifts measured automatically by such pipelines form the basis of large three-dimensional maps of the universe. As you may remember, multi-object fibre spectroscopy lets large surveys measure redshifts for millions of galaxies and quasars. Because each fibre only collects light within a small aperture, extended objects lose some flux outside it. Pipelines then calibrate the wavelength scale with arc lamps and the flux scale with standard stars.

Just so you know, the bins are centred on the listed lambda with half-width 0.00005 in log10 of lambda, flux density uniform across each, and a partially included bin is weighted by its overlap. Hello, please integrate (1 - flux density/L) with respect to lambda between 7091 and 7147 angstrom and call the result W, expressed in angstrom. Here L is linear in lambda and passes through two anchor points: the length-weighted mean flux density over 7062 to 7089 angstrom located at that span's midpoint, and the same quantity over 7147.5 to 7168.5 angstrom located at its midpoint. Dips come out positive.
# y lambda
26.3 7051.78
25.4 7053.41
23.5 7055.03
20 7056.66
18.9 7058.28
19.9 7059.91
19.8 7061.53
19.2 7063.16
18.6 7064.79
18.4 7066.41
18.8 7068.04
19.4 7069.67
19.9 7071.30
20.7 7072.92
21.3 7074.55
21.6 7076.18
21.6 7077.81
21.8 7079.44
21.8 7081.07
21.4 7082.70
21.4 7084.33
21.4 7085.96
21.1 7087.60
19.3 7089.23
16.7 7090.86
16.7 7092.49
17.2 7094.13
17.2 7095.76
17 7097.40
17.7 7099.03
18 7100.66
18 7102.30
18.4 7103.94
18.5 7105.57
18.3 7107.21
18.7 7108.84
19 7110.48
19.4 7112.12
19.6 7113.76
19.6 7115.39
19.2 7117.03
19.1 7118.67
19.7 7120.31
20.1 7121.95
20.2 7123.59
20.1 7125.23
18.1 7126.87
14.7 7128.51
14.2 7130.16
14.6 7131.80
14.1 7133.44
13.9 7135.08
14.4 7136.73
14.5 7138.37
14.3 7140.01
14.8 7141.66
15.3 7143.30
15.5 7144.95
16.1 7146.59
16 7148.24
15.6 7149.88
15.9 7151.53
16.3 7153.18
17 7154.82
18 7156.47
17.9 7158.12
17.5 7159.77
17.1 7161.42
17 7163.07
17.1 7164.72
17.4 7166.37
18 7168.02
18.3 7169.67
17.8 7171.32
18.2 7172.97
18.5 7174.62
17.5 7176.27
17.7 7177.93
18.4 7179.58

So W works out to 4.2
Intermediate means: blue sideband 20.5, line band 17.2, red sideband 17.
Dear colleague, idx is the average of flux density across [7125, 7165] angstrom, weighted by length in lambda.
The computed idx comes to 15.9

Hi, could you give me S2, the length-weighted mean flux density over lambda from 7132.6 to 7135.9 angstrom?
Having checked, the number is 14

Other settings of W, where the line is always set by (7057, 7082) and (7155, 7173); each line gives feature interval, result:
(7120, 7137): 1.7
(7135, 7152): 2.8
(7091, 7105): 1.3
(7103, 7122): -0.1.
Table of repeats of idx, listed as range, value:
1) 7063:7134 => 18.9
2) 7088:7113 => 18.1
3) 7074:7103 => 19.5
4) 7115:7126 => 19.7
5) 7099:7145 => 17.3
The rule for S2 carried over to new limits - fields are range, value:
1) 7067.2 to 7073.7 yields 19.7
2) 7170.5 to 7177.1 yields 18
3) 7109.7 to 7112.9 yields 19.2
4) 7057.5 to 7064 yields 19.4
